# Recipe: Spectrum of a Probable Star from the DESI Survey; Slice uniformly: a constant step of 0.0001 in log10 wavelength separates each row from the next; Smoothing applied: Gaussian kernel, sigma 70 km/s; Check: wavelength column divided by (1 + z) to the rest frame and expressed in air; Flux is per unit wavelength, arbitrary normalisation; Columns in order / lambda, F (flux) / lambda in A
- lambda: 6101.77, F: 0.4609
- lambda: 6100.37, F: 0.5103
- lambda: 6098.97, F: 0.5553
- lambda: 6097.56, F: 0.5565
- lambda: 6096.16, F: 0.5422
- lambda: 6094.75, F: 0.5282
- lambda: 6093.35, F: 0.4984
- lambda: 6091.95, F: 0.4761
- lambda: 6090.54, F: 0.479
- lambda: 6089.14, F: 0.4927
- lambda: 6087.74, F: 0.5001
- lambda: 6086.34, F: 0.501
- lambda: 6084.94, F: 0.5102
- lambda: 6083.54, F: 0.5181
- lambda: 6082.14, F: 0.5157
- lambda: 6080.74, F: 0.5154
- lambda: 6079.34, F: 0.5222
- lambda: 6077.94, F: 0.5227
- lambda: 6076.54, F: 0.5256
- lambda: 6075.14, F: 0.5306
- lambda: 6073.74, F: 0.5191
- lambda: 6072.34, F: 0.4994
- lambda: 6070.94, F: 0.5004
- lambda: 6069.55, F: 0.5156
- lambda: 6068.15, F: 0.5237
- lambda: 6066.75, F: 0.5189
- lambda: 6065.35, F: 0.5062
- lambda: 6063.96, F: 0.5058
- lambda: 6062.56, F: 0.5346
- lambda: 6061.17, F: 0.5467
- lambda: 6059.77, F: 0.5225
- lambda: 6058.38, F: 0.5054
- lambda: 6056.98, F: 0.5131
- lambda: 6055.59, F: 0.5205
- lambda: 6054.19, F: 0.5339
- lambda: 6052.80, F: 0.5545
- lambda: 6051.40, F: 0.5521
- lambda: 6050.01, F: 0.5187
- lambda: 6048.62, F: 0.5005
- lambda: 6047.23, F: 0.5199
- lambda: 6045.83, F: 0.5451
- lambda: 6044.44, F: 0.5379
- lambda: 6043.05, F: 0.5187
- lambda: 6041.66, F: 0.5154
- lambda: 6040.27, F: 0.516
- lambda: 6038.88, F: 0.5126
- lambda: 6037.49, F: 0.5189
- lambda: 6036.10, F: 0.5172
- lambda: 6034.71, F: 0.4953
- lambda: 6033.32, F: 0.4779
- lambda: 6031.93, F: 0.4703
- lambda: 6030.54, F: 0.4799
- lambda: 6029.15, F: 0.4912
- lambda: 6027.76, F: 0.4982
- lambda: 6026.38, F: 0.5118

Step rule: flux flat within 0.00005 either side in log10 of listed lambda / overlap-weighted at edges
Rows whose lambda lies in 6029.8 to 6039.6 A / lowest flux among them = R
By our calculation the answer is 0.4703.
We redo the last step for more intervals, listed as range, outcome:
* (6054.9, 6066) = 0.5054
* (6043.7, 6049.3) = 0.5005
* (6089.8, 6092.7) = 0.4761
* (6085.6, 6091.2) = 0.479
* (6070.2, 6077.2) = 0.4994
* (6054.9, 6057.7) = 0.5131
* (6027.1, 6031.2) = 0.4799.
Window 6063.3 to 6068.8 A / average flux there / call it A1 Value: 0.514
